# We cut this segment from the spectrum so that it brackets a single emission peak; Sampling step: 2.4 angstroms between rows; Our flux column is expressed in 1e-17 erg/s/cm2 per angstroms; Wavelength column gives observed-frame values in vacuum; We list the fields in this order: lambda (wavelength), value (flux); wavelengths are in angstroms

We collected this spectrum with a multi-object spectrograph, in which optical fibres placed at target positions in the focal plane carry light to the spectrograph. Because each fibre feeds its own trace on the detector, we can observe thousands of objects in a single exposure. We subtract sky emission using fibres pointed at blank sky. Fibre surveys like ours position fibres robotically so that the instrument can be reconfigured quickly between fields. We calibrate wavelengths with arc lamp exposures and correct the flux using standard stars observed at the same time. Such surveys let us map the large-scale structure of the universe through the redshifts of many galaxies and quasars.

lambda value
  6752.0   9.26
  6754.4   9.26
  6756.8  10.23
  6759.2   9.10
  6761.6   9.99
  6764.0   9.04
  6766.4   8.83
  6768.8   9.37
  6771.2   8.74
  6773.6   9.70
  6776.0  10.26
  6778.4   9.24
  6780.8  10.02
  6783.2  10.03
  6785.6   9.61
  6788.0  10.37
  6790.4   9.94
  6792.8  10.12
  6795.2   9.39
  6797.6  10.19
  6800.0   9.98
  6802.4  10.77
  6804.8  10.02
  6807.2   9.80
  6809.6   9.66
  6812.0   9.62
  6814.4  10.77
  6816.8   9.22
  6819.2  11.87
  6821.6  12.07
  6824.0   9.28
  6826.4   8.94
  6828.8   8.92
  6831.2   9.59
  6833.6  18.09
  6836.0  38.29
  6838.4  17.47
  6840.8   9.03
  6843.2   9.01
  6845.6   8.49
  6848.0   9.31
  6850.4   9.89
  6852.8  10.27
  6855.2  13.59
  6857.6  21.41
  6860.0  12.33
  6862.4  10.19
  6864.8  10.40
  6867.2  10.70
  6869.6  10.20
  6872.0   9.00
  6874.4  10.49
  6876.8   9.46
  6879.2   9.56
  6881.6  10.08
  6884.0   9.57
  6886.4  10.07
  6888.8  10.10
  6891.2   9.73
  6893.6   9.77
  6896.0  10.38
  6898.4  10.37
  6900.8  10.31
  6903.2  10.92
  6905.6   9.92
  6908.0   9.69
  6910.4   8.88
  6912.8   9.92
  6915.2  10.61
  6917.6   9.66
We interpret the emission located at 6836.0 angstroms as H-alpha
